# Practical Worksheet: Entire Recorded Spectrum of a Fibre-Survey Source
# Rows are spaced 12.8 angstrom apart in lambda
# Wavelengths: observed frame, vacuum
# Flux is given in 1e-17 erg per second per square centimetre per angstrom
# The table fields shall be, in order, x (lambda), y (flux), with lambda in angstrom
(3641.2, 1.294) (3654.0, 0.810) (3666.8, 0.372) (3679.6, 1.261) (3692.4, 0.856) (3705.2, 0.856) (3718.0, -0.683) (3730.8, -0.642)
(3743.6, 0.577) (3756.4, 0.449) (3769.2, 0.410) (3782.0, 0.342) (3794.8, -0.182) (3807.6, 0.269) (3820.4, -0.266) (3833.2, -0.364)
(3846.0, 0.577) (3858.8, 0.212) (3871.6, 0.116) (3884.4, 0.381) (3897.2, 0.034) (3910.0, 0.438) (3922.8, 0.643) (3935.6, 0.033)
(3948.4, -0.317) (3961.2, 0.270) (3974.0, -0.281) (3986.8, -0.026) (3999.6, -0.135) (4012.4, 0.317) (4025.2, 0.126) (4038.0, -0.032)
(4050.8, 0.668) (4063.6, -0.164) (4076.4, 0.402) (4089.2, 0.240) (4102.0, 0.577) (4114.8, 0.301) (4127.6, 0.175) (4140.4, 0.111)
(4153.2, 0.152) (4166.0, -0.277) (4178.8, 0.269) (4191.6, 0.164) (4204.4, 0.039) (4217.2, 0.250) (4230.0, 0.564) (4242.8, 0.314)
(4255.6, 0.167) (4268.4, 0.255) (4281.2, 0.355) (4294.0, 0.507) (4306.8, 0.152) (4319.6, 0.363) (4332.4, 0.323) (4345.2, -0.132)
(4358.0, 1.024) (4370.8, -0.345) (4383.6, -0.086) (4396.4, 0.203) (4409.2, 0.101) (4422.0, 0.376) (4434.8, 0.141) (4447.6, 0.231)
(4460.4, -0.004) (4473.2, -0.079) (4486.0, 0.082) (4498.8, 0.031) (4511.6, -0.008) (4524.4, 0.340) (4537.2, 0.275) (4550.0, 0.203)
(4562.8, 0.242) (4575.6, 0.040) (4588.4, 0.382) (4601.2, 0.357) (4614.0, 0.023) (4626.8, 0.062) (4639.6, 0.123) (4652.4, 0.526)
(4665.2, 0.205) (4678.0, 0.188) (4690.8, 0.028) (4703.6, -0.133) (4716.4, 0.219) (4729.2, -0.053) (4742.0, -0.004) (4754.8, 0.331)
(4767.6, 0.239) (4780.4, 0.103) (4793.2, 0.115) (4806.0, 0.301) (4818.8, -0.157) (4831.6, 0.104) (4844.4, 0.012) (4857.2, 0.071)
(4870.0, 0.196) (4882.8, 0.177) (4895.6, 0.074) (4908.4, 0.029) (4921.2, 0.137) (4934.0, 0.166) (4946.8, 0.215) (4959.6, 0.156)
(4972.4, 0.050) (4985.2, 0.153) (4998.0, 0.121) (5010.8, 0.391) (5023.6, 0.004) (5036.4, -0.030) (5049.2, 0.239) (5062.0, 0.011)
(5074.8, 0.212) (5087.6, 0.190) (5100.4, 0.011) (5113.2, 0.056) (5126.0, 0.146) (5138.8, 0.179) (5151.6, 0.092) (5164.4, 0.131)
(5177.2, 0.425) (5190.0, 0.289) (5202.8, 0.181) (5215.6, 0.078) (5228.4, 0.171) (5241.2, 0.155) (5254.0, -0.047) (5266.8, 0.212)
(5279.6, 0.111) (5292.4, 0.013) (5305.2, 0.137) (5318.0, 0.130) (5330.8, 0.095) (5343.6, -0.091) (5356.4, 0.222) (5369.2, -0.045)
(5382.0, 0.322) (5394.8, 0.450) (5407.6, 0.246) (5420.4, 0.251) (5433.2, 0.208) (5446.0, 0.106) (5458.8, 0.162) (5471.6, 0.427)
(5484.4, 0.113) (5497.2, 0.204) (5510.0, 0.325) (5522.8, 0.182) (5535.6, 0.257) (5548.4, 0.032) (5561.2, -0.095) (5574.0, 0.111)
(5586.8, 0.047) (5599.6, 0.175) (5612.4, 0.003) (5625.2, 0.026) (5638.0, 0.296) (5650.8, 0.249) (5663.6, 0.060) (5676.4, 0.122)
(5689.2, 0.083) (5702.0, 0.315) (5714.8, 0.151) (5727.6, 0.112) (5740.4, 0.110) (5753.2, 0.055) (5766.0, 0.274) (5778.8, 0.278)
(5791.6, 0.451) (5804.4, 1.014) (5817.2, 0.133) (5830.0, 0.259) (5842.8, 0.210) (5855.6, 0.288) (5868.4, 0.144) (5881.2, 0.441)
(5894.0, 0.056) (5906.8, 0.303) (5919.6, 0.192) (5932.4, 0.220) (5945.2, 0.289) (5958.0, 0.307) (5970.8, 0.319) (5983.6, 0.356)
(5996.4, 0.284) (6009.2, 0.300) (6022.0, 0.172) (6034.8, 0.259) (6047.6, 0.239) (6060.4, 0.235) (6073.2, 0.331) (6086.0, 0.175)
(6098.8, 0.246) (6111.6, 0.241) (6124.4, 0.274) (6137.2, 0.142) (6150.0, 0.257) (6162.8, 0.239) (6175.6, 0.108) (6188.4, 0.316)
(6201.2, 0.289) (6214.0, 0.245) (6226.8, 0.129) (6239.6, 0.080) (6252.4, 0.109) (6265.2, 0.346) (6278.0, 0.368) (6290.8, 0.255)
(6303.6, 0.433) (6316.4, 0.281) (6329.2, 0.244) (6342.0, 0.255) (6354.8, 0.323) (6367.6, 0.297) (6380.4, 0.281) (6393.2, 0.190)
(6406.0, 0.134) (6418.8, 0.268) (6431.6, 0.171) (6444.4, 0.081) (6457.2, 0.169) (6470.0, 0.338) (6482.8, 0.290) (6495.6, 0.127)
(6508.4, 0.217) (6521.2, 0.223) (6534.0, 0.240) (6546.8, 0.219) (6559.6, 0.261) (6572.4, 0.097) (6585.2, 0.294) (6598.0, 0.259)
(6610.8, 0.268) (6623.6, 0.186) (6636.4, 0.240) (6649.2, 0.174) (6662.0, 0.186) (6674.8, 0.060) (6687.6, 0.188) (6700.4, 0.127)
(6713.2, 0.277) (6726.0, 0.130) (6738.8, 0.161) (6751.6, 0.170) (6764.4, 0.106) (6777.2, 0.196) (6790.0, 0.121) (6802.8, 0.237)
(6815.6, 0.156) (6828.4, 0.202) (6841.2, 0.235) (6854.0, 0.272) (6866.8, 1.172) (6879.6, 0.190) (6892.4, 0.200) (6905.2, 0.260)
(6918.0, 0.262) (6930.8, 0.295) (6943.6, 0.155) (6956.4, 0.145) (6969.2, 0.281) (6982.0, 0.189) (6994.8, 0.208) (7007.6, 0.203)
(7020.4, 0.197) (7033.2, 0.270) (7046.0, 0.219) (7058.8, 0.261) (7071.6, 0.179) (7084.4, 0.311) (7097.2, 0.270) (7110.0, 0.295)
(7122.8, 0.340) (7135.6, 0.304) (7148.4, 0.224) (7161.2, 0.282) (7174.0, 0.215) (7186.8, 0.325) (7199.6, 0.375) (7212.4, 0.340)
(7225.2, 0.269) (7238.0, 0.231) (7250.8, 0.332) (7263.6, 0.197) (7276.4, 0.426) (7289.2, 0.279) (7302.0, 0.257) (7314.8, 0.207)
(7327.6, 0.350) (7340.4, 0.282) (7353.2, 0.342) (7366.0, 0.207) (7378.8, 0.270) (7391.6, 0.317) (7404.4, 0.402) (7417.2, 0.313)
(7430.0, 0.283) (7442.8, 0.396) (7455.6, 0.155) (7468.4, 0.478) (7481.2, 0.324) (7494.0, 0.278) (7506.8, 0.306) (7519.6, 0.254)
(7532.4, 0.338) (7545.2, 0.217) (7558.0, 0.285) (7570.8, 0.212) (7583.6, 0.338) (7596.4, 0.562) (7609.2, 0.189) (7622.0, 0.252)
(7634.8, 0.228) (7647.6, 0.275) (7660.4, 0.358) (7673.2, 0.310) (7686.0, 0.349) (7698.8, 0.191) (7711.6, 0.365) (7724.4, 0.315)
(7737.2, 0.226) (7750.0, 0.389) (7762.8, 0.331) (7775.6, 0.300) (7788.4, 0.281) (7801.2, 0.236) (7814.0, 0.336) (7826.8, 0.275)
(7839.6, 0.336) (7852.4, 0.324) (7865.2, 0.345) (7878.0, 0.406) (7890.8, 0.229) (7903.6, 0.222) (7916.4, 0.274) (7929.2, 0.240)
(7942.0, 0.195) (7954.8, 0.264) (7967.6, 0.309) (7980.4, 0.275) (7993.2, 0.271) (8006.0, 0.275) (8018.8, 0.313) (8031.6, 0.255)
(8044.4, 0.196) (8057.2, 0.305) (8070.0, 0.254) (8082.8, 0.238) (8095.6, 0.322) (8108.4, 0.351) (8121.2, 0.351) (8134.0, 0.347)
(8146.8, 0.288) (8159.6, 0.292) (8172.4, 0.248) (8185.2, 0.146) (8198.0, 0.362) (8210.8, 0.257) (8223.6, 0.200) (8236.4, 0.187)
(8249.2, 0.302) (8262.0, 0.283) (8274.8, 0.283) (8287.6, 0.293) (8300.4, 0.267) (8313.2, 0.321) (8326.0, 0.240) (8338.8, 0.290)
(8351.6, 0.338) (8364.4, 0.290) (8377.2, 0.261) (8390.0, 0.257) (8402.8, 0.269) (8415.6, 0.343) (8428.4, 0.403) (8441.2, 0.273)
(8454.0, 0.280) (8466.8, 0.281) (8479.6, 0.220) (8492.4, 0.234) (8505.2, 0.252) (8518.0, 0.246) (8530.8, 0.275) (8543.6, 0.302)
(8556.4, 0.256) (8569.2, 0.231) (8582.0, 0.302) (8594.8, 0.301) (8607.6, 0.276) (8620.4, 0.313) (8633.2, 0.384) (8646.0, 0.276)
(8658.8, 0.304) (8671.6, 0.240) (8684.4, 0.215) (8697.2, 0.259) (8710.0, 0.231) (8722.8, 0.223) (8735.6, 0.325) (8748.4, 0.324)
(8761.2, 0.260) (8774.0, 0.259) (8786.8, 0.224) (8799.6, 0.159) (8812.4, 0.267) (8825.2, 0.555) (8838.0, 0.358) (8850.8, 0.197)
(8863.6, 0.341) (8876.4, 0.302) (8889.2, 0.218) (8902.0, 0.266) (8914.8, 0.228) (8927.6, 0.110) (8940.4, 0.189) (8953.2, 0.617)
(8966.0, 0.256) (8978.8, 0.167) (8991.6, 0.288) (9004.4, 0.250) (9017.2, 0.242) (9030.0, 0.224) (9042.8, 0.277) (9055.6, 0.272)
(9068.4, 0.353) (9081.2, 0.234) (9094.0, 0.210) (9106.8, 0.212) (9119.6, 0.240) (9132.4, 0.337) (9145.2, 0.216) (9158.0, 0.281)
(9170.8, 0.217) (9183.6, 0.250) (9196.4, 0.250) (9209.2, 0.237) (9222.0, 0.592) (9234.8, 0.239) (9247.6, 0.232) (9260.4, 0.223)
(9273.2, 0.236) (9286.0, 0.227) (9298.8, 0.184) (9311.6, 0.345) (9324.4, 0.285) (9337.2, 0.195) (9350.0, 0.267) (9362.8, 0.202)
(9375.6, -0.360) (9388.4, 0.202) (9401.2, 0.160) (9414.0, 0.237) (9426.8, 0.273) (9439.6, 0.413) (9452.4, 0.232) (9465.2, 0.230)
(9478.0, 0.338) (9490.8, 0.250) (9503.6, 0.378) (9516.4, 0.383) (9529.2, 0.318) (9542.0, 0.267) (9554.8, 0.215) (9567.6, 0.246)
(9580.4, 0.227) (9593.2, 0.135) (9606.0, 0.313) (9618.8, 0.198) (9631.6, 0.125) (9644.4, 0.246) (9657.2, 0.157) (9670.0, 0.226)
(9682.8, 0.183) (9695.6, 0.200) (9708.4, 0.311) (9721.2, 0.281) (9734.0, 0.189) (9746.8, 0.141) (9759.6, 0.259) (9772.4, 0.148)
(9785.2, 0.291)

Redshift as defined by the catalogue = 0.842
